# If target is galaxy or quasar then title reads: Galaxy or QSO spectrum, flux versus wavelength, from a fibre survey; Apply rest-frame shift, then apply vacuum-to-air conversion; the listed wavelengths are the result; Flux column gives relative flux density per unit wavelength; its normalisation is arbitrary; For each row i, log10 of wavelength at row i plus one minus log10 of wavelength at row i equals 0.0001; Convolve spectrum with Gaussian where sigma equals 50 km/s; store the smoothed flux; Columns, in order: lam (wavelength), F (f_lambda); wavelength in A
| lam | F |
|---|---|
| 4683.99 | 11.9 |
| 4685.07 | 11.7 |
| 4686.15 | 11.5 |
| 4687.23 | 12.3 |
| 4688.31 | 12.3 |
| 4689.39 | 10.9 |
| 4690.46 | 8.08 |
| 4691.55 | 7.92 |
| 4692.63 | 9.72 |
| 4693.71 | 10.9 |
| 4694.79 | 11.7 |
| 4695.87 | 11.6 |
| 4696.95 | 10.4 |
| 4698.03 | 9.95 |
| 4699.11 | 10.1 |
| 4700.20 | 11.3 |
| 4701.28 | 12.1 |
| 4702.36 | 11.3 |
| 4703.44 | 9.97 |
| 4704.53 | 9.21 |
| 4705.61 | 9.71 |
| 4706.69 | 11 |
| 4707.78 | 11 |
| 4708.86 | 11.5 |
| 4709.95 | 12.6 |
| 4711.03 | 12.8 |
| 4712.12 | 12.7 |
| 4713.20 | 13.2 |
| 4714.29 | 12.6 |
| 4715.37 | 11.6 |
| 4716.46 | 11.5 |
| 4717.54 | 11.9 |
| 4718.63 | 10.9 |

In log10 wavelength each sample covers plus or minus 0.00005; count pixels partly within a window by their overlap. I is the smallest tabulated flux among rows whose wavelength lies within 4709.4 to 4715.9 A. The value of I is 11.6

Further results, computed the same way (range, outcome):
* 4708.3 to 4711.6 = 11.5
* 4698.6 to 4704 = 9.97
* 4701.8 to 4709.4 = 9.21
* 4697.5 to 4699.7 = 9.95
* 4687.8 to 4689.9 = 10.9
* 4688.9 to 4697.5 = 7.92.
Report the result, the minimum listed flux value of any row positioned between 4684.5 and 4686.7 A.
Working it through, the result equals 11.5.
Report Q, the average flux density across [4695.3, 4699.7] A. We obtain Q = 10.5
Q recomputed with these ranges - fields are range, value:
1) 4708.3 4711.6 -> 12.3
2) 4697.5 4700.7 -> 10.4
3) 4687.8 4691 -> 10.4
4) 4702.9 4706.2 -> 9.66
